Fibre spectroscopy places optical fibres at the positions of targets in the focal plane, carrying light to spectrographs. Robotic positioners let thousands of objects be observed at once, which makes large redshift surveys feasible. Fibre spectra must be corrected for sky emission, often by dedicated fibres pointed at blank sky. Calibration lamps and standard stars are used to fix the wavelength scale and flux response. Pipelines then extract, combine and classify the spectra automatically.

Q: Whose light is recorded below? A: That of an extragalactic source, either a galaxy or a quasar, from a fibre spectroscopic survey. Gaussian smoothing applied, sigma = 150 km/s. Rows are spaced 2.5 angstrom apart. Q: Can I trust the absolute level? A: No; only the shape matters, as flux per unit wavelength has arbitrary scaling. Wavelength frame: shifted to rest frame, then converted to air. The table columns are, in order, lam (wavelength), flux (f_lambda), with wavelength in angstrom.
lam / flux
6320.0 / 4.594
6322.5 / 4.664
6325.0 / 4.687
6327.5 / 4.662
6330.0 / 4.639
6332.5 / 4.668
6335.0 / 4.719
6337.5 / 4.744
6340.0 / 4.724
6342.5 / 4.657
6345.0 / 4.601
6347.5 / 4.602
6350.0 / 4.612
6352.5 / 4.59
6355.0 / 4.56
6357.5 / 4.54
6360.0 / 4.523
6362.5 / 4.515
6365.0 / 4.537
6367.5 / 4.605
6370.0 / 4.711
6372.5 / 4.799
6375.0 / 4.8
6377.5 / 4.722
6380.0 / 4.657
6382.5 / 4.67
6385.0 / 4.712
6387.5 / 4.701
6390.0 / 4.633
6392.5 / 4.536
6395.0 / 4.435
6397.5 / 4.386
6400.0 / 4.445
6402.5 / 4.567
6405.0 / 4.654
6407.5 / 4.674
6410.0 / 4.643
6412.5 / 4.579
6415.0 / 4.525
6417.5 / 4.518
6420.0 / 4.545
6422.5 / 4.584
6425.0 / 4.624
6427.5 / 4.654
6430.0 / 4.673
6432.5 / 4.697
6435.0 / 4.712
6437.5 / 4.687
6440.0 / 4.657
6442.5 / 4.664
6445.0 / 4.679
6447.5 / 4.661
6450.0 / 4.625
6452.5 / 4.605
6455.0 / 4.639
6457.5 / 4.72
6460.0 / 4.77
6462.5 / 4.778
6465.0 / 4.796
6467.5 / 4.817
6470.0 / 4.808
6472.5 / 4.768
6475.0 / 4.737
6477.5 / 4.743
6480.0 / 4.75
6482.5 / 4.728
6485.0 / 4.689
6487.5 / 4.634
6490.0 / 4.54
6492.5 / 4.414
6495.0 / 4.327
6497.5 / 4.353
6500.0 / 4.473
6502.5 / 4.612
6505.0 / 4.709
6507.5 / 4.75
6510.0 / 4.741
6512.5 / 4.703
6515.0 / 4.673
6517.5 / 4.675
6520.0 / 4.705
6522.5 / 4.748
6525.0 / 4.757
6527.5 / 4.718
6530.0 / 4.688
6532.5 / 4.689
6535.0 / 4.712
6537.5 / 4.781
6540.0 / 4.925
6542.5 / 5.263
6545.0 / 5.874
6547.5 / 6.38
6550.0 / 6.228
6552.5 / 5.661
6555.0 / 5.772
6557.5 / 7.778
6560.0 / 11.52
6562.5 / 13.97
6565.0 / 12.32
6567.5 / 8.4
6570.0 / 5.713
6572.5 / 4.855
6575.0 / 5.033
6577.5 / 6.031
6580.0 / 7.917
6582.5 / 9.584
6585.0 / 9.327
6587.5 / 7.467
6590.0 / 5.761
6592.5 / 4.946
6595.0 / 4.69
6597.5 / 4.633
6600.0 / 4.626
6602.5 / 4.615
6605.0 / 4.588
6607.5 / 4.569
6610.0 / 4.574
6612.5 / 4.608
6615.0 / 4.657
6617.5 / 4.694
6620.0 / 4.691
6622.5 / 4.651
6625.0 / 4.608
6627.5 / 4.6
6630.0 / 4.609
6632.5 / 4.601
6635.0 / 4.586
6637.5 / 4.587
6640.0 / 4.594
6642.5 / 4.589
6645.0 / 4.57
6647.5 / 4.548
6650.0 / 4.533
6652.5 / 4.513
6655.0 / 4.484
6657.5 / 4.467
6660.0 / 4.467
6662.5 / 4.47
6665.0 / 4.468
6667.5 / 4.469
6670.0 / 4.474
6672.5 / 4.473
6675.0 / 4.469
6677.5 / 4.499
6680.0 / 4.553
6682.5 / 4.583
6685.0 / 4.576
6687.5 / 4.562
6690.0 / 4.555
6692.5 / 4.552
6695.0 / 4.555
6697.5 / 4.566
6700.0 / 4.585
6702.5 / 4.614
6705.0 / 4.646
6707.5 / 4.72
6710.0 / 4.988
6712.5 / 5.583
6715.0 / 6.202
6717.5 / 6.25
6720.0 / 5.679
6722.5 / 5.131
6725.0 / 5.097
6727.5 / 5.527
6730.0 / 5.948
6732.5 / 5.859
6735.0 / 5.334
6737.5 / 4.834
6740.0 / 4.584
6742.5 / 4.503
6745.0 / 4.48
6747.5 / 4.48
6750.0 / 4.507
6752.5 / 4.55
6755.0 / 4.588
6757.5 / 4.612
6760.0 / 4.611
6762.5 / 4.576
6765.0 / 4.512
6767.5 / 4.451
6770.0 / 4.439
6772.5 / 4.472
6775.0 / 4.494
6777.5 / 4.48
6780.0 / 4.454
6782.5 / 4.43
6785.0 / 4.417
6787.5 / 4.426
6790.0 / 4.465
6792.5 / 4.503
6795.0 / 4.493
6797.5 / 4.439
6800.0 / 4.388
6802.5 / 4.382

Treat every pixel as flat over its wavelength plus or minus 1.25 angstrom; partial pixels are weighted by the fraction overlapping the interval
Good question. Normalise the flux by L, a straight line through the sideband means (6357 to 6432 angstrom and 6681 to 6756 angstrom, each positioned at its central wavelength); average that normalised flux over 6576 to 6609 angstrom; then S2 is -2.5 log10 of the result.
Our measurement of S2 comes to -0.25 mag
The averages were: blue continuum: 4.61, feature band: 6.04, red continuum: 4.95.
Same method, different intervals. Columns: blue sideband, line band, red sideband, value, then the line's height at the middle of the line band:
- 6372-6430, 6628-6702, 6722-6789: 0.04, 4.7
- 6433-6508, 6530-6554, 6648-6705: -0.16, 4.61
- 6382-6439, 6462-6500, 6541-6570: 0.32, 6.24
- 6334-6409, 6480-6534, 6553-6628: 0.23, 5.71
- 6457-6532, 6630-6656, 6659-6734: 0.07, 4.85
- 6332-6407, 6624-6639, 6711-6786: 0.05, 4.82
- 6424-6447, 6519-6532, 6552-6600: 0.33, 6.42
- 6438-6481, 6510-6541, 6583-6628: 0.05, 4.94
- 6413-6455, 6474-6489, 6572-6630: 0.04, 4.87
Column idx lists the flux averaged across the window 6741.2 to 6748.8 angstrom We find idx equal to 4.49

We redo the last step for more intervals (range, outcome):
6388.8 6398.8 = 4.5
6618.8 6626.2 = 4.65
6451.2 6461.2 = 4.68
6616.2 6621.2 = 4.69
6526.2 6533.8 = 4.7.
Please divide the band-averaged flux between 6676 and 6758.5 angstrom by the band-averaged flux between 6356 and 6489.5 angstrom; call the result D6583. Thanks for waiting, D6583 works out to 1.06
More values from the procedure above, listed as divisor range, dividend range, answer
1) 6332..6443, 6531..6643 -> 1.29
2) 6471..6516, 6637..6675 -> 0.97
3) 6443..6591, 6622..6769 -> 0.84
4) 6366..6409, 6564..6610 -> 1.36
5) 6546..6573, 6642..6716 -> 0.57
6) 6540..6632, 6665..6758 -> 0.78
